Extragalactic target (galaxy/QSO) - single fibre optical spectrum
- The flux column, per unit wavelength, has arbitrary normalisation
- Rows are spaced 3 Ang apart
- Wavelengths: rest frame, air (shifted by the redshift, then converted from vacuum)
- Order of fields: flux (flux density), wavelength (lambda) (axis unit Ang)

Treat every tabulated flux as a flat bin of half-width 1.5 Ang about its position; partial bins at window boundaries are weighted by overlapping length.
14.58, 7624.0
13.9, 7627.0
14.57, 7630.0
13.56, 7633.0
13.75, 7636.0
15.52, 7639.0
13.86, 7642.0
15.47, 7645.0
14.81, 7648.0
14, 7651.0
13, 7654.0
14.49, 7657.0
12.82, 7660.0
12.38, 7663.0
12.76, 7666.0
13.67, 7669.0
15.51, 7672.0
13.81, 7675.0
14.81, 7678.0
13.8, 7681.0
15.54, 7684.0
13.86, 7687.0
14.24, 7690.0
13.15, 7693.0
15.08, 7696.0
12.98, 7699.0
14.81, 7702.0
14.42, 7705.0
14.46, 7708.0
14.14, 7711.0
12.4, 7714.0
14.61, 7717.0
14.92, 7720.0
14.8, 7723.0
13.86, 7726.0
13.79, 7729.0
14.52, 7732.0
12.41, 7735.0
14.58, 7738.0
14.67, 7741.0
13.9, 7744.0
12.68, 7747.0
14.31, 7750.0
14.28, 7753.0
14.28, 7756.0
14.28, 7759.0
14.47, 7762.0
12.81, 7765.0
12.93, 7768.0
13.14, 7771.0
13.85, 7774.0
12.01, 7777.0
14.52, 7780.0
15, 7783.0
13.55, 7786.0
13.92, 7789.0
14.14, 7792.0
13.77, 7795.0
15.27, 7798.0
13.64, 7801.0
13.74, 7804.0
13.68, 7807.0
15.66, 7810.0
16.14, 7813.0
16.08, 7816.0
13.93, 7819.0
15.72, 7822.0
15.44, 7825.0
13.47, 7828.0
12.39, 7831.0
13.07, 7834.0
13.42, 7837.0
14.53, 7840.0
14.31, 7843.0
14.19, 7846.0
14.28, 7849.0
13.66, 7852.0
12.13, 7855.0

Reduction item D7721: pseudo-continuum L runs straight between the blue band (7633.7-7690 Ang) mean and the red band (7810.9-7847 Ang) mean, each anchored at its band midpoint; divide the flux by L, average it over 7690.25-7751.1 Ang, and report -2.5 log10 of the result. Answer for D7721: 0.01 mag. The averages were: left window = 14.1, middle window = 14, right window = 14.4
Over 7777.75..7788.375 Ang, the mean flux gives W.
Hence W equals 14.2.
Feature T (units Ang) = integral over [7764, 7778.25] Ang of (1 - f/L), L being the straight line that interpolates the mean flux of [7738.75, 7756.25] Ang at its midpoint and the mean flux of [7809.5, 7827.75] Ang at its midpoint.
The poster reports 1.5 Ang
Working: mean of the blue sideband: 14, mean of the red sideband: 15.3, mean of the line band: 13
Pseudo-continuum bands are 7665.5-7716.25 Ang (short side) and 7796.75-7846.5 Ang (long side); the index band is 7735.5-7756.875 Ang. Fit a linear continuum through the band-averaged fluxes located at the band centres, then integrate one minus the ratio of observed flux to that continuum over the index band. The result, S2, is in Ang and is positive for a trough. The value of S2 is 0.3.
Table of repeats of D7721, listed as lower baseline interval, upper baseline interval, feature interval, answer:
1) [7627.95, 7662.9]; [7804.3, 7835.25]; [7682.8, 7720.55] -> 0.00 mag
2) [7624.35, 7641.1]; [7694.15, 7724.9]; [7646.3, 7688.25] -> 0.02 mag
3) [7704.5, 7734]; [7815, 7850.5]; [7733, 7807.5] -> 0.03 mag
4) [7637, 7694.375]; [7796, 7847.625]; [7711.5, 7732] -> 0.01 mag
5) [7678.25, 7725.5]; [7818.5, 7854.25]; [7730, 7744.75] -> 0.01 mag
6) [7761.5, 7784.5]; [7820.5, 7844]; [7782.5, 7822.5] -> -0.06 mag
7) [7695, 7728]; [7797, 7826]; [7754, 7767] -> 0.05 mag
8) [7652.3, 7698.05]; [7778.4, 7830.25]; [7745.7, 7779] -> 0.06 mag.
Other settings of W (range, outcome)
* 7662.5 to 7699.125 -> 14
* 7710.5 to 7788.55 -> 13.9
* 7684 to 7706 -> 14.2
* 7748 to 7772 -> 13.8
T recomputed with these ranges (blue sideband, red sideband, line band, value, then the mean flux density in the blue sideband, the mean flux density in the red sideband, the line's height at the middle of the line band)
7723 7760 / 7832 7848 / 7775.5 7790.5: 0.15 Ang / 14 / 13.9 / 13.9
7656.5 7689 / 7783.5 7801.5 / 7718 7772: 0.43 Ang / 13.9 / 14.1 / 14.1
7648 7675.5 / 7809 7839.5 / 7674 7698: -0.83 Ang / 13.7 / 14.5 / 13.8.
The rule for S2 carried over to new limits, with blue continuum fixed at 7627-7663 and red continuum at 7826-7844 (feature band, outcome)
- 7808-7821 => -1.69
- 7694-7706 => -0.29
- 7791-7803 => -0.46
